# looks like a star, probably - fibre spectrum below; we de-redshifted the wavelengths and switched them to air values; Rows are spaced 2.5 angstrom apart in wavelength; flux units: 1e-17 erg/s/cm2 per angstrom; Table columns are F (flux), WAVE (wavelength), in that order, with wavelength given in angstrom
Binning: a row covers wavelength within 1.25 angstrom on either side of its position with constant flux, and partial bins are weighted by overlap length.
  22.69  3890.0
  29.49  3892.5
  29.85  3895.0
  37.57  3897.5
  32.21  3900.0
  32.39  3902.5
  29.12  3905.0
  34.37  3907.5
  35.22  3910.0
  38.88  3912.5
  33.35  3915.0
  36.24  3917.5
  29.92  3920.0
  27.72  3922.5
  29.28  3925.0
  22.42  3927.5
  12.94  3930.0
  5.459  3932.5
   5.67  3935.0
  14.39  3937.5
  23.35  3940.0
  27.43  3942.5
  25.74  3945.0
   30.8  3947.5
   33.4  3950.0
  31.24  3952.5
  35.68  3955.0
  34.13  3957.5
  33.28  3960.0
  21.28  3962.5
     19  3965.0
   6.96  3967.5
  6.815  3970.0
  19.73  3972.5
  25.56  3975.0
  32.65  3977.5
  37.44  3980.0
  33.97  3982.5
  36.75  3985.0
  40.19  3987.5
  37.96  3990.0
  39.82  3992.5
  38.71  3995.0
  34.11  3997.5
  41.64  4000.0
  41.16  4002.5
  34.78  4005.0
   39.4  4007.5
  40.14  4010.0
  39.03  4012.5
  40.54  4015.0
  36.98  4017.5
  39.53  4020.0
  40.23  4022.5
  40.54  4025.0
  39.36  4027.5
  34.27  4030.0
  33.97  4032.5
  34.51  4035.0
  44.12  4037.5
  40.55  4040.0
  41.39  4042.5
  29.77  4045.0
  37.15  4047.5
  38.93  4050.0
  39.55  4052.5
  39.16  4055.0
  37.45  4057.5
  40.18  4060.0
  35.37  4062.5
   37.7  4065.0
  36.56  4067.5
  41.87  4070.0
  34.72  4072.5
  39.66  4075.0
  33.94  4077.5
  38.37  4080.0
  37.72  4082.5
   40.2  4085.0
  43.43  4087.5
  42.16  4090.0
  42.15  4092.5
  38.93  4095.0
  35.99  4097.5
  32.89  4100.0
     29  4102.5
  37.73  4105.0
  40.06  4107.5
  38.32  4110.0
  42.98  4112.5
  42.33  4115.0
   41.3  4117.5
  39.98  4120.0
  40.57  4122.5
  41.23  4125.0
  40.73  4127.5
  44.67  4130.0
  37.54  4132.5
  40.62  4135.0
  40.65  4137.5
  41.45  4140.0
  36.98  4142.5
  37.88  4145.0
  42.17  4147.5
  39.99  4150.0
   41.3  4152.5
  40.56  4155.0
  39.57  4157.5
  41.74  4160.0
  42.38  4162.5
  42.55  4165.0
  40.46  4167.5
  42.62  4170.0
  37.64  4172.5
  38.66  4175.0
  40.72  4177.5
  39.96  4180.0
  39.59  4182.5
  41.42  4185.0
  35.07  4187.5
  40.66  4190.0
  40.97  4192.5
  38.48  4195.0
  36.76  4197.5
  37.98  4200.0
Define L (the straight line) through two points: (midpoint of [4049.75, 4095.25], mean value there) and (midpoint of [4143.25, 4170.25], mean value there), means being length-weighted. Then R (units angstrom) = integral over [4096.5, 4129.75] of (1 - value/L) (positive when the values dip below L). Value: 0.8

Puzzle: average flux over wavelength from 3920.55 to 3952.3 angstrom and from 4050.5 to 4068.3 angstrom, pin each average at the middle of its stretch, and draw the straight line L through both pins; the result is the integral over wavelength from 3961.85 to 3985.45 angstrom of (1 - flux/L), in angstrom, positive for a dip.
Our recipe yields 3.1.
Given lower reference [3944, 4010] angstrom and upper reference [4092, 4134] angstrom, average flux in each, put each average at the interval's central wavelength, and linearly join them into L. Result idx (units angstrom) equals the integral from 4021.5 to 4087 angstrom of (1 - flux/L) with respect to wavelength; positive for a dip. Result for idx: -4.1 angstrom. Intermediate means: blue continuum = 31.4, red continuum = 39.2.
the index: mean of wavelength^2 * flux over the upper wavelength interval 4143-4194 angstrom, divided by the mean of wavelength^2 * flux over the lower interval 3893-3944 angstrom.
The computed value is 1.7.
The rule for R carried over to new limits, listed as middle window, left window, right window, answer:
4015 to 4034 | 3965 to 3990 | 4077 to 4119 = -3.93 angstrom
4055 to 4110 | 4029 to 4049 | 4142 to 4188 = 0.24 angstrom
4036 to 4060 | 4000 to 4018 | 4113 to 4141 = 0.64 angstrom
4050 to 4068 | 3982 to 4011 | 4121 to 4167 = 0.55 angstrom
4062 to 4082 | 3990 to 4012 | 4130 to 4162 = 1.07 angstrom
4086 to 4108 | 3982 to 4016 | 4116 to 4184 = 1.00 angstrom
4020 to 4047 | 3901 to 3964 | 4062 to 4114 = -2.83 angstrom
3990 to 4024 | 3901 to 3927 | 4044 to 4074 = -3.13 angstrom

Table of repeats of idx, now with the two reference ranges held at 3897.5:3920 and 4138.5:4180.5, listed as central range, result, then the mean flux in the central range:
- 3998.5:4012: -1.1 angstrom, 39.3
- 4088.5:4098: -0.4 angstrom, 40.2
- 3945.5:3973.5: 8.2 angstrom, 24.8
